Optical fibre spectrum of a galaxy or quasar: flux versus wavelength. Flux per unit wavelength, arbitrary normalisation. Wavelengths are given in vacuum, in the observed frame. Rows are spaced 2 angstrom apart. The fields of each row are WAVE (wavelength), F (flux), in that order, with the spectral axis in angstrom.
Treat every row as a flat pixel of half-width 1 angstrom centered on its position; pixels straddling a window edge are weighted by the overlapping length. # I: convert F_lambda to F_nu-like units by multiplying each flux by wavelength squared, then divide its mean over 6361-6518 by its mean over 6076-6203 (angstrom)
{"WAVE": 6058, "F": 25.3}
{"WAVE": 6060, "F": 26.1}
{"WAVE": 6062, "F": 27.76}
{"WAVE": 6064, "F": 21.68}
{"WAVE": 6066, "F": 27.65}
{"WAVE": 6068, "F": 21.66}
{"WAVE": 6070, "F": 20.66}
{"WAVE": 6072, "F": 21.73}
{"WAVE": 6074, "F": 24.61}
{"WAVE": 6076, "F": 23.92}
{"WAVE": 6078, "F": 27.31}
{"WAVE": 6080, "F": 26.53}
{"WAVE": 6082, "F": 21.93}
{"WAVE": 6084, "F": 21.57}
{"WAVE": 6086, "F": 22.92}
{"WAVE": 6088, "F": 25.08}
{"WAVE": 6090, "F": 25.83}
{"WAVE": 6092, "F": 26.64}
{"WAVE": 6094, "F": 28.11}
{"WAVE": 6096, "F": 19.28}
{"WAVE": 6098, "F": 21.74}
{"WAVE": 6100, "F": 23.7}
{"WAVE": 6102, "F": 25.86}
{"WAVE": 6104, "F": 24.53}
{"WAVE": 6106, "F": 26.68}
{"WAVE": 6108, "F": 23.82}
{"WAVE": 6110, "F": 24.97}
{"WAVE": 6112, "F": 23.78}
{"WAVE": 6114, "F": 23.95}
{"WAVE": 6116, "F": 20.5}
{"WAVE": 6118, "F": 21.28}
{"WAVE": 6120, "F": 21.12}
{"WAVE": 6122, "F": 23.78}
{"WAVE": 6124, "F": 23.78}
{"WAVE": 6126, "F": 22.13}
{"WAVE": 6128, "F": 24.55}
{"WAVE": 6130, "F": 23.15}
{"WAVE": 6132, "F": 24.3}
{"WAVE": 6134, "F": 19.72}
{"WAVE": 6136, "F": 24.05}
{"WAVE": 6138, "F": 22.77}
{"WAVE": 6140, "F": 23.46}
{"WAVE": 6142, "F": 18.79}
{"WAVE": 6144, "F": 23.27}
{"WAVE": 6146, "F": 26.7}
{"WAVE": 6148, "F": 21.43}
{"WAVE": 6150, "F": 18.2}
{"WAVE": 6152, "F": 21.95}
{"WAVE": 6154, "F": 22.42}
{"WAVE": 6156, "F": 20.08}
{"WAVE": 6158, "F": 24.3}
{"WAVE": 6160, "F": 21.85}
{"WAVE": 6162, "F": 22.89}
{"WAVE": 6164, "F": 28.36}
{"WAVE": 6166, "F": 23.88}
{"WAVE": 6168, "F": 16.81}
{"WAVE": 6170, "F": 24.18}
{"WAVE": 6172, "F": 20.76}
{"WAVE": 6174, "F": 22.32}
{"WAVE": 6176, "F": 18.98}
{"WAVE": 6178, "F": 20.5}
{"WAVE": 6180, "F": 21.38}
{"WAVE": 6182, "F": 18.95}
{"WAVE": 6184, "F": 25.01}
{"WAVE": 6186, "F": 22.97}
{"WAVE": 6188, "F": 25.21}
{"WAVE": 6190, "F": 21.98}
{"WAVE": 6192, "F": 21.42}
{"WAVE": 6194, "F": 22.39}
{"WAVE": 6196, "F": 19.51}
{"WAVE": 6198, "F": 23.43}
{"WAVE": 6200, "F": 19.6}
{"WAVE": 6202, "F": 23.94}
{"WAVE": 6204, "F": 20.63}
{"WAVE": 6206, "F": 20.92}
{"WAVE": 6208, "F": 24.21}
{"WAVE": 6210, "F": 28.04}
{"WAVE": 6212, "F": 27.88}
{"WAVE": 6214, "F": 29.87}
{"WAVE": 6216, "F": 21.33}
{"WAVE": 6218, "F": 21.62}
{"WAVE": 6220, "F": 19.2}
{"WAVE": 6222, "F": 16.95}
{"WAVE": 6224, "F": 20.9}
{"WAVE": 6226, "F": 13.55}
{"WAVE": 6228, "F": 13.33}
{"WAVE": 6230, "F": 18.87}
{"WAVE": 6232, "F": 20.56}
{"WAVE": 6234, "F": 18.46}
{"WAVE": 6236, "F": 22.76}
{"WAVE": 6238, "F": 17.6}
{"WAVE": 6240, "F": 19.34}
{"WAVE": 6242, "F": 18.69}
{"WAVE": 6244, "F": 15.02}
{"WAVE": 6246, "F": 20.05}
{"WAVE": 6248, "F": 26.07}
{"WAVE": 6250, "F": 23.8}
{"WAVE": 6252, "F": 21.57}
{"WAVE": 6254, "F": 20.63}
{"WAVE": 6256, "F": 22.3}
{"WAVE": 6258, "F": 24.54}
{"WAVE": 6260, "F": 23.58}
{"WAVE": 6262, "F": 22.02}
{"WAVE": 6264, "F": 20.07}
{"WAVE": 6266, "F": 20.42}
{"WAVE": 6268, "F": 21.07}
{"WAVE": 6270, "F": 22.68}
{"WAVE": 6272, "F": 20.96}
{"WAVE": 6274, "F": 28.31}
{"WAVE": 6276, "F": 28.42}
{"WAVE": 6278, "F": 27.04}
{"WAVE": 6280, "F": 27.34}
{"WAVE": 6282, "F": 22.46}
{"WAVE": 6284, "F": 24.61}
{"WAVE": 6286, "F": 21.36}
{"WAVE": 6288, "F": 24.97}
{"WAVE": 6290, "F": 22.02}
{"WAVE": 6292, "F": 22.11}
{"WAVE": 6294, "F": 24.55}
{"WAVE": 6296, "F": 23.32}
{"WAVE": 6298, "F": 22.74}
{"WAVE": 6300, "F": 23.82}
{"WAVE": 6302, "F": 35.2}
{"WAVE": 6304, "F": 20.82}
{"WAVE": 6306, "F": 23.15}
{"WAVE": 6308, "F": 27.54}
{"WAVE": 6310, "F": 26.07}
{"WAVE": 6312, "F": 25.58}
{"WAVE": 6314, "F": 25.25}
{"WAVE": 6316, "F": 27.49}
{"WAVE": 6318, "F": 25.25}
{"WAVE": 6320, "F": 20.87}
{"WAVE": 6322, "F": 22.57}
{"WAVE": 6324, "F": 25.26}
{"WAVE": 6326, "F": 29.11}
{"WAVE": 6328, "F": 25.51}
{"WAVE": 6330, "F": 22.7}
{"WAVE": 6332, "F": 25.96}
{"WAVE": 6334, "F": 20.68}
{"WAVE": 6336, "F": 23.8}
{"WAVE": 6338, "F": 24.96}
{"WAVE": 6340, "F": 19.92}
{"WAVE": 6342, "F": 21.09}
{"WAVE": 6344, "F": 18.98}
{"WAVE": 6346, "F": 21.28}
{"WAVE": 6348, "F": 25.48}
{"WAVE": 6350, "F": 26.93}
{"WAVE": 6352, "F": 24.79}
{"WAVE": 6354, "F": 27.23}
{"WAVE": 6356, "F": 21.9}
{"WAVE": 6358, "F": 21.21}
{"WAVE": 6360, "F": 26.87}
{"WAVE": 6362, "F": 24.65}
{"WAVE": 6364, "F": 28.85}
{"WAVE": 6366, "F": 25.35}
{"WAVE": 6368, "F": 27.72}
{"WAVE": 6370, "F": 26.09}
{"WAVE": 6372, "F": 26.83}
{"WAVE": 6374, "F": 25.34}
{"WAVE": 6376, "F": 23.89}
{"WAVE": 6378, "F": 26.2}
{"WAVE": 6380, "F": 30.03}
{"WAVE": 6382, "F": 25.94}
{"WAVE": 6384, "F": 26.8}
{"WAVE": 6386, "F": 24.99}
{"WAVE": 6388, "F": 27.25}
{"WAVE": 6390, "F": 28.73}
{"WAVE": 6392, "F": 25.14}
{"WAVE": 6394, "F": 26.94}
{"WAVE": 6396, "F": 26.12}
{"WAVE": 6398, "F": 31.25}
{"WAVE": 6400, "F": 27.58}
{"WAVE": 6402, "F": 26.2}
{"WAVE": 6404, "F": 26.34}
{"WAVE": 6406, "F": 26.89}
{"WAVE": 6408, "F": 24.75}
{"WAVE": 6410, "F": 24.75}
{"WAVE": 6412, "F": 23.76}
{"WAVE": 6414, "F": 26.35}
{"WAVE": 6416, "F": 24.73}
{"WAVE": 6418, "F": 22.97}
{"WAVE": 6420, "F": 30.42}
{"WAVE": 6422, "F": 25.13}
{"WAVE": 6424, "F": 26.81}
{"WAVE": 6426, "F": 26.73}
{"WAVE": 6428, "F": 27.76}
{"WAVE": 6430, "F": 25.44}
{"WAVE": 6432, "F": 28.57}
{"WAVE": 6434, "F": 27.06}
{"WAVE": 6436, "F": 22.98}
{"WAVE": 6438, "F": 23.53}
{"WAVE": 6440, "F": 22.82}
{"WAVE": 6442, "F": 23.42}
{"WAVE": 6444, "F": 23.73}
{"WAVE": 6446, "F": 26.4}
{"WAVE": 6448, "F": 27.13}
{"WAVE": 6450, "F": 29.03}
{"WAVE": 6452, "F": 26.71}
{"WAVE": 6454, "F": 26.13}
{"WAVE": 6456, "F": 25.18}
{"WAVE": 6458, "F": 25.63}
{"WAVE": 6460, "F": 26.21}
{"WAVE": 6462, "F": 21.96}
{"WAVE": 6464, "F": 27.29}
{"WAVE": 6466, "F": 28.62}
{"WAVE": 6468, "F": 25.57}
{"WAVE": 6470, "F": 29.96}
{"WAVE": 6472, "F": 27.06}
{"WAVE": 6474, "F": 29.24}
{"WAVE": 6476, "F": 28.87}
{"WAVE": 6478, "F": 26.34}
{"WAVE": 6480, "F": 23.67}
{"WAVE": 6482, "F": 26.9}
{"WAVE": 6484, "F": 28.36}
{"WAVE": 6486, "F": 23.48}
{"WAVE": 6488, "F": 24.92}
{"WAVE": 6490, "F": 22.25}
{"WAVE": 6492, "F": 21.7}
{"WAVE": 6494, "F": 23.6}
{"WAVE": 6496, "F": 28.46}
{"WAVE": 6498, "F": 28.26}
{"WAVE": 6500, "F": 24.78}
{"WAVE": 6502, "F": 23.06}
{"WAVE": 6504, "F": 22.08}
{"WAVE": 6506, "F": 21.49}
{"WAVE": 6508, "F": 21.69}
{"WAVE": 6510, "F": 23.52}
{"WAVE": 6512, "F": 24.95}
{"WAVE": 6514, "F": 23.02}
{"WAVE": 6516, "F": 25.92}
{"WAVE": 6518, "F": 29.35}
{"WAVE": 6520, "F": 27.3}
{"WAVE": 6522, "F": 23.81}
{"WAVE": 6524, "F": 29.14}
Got 1.24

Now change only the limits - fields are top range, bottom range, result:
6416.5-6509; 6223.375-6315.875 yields 1.21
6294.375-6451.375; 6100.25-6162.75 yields 1.20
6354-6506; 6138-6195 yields 1.27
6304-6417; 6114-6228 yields 1.21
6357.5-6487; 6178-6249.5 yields 1.32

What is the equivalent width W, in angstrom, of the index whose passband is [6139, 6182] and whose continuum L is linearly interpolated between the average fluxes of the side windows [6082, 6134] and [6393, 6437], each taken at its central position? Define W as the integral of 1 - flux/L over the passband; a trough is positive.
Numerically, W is 3.8 angstrom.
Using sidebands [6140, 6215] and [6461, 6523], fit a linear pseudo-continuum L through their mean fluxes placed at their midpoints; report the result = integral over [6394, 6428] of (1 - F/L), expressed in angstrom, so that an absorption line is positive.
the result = -2.3 angstrom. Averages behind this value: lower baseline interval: 22.6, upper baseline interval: 25.4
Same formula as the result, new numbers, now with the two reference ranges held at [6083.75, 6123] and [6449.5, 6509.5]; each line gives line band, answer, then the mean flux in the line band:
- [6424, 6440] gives -0.3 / 25.9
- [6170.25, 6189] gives 1.8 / 21.9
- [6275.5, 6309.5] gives -0.1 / 24.8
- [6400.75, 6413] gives -0.1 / 25.5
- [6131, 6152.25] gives 1.5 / 22.3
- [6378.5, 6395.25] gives -1.2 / 26.9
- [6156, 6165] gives 0.1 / 23.9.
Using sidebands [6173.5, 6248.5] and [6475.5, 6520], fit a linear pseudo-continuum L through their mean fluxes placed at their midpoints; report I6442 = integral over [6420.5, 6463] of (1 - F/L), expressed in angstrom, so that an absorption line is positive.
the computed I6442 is -2.8 angstrom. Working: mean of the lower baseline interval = 21.1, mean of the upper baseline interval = 24.9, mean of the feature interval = 25.7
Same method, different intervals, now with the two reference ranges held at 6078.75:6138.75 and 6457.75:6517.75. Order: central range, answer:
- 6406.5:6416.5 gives 0.0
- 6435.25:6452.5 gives 0.1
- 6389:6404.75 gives -1.5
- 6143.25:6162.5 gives 1.2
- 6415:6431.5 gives -0.8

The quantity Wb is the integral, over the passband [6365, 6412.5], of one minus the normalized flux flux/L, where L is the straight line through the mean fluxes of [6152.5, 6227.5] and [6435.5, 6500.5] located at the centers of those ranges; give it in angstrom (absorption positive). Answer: -3.4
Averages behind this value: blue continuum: 22.1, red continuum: 25.8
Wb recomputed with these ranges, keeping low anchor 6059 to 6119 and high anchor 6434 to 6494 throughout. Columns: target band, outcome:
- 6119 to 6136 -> 0.94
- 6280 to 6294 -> 0.88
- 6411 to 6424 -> -0.09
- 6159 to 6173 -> 0.98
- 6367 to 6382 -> -0.74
